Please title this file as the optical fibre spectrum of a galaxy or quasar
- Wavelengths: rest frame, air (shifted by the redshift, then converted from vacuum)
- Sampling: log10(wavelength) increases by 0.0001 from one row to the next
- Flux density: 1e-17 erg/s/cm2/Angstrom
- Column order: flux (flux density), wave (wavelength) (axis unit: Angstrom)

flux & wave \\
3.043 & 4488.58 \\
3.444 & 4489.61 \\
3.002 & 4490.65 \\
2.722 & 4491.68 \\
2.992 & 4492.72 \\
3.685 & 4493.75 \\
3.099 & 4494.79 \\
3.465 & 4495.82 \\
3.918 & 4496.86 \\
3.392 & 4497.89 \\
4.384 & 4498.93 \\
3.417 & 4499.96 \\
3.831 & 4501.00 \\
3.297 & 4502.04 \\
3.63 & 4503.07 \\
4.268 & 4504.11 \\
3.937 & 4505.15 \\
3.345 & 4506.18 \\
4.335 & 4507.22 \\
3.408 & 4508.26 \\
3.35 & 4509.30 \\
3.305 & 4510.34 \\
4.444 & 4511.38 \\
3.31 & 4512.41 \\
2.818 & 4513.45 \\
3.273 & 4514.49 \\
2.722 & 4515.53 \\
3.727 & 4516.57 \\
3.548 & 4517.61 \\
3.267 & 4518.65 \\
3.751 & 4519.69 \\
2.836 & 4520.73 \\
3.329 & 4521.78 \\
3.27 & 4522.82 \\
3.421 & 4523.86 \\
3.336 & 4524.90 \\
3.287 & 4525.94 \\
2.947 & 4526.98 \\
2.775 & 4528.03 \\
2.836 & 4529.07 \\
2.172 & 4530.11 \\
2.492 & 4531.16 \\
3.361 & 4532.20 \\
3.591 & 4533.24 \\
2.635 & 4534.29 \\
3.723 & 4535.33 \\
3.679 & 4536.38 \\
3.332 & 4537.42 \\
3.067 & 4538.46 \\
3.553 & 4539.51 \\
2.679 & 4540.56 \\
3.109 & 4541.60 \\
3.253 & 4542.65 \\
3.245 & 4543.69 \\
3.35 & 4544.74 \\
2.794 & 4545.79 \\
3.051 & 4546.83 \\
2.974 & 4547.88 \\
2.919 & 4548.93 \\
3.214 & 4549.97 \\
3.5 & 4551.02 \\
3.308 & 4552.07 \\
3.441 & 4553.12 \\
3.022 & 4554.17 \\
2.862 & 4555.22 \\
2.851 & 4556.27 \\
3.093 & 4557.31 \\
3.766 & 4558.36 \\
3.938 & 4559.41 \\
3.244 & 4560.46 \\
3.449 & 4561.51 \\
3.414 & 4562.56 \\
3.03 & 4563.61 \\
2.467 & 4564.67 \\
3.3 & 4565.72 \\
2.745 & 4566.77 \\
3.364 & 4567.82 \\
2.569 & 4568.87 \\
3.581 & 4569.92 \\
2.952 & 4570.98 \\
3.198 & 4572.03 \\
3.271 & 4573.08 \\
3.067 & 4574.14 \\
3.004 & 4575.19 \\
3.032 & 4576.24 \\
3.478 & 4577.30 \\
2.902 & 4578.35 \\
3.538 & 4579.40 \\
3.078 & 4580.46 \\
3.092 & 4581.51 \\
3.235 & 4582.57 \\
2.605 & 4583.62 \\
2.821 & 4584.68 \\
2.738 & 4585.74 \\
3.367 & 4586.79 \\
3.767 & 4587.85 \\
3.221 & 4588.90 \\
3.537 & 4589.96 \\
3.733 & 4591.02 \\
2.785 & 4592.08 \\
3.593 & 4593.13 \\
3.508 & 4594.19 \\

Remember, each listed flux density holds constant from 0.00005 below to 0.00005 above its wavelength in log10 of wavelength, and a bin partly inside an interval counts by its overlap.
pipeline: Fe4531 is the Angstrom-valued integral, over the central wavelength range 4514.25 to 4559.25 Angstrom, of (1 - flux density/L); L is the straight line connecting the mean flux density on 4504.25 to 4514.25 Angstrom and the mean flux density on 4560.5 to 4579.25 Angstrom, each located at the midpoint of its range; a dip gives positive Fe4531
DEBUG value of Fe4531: 2.7 Angstrom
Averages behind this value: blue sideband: 3.6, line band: 3.18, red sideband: 3.12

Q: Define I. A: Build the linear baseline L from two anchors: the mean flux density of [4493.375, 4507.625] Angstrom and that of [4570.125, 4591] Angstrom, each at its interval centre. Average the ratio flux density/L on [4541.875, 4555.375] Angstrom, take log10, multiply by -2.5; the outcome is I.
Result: 0.077 mag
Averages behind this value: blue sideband 3.71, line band 3.15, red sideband 3.17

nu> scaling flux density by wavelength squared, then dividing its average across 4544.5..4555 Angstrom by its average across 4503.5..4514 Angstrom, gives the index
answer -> 0.88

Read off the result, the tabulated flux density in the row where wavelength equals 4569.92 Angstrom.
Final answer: 3.581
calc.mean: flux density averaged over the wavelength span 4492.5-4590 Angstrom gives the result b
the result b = 3.26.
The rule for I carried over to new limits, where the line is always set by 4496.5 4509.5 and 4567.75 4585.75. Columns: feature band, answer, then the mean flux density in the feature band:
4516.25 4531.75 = 0.141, 3.13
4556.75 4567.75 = -0.011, 3.25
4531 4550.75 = 0.075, 3.18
